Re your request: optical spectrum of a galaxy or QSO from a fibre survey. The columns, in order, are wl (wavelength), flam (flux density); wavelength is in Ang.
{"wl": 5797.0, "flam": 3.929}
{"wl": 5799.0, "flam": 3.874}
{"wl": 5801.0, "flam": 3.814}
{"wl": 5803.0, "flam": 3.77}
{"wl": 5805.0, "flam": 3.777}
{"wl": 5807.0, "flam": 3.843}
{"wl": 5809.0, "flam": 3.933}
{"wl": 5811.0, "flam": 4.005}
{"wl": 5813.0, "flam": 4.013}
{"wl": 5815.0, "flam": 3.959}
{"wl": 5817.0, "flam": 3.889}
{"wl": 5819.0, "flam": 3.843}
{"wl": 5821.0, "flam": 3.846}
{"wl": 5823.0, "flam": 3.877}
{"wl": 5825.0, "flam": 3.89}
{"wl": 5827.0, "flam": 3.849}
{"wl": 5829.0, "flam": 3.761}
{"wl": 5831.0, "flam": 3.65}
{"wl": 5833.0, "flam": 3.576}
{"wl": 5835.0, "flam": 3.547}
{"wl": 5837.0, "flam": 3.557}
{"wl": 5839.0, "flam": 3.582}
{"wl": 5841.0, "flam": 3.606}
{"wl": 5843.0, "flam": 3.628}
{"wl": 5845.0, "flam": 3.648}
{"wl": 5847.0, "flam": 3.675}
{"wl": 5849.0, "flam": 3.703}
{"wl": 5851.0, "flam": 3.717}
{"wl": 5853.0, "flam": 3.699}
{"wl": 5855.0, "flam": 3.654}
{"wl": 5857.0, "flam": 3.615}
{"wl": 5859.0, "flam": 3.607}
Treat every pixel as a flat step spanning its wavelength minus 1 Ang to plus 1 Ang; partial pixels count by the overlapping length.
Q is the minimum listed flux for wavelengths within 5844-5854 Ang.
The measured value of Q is 3.648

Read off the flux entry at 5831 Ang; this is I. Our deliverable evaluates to 3.65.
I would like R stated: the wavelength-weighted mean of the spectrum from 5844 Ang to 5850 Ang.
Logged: 3.68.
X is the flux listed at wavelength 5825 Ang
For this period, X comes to 3.89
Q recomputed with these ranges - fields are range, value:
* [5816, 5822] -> 3.843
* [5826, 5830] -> 3.761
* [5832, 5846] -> 3.547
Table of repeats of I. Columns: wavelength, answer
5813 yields 4.013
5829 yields 3.761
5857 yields 3.615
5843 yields 3.628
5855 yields 3.654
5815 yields 3.959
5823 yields 3.877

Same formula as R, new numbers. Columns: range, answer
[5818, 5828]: 3.86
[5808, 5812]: 3.97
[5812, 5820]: 3.93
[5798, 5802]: 3.84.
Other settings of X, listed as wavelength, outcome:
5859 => 3.607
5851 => 3.717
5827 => 3.849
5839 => 3.582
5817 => 3.889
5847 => 3.675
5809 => 3.933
